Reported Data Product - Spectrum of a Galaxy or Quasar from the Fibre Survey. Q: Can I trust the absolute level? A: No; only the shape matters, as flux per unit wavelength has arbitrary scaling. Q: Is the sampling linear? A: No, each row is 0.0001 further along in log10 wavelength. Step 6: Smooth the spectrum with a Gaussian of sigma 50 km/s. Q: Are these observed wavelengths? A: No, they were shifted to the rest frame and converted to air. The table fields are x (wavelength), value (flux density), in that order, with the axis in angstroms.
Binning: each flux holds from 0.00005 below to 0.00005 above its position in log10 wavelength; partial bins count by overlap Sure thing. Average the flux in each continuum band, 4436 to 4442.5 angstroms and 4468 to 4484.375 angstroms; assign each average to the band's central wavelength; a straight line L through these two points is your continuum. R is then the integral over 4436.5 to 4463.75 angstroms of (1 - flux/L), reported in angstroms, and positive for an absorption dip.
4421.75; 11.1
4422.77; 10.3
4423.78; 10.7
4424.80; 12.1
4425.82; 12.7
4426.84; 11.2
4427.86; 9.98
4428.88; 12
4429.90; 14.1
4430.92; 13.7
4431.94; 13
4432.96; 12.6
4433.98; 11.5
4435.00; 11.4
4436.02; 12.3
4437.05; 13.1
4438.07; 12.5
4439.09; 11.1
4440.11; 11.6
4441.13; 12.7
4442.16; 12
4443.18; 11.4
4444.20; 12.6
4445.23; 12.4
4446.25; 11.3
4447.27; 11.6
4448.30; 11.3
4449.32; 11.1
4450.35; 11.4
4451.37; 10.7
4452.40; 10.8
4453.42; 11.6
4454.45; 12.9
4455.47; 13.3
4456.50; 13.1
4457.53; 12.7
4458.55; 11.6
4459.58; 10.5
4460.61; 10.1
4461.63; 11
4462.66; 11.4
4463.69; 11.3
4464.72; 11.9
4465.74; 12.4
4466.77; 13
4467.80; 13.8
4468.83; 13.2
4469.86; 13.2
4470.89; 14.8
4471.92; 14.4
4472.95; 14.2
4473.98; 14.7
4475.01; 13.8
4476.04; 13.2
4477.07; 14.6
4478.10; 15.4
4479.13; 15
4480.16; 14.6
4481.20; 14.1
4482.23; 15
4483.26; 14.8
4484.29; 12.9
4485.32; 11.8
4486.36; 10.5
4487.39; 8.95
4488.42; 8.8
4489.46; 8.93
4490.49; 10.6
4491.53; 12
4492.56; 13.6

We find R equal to 2.2 angstroms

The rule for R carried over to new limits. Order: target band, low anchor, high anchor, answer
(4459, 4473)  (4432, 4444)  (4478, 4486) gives 0.9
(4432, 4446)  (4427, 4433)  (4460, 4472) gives 0.4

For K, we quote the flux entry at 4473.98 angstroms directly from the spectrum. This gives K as 14.7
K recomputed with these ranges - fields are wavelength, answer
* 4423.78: 10.7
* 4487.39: 8.95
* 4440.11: 11.6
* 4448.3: 11.3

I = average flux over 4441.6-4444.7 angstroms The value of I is 12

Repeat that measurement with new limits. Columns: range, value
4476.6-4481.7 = 14.7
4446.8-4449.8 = 11.3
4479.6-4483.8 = 14.6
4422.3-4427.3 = 11.4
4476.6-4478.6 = 15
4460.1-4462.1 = 10.6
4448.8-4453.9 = 11.1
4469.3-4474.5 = 14.2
